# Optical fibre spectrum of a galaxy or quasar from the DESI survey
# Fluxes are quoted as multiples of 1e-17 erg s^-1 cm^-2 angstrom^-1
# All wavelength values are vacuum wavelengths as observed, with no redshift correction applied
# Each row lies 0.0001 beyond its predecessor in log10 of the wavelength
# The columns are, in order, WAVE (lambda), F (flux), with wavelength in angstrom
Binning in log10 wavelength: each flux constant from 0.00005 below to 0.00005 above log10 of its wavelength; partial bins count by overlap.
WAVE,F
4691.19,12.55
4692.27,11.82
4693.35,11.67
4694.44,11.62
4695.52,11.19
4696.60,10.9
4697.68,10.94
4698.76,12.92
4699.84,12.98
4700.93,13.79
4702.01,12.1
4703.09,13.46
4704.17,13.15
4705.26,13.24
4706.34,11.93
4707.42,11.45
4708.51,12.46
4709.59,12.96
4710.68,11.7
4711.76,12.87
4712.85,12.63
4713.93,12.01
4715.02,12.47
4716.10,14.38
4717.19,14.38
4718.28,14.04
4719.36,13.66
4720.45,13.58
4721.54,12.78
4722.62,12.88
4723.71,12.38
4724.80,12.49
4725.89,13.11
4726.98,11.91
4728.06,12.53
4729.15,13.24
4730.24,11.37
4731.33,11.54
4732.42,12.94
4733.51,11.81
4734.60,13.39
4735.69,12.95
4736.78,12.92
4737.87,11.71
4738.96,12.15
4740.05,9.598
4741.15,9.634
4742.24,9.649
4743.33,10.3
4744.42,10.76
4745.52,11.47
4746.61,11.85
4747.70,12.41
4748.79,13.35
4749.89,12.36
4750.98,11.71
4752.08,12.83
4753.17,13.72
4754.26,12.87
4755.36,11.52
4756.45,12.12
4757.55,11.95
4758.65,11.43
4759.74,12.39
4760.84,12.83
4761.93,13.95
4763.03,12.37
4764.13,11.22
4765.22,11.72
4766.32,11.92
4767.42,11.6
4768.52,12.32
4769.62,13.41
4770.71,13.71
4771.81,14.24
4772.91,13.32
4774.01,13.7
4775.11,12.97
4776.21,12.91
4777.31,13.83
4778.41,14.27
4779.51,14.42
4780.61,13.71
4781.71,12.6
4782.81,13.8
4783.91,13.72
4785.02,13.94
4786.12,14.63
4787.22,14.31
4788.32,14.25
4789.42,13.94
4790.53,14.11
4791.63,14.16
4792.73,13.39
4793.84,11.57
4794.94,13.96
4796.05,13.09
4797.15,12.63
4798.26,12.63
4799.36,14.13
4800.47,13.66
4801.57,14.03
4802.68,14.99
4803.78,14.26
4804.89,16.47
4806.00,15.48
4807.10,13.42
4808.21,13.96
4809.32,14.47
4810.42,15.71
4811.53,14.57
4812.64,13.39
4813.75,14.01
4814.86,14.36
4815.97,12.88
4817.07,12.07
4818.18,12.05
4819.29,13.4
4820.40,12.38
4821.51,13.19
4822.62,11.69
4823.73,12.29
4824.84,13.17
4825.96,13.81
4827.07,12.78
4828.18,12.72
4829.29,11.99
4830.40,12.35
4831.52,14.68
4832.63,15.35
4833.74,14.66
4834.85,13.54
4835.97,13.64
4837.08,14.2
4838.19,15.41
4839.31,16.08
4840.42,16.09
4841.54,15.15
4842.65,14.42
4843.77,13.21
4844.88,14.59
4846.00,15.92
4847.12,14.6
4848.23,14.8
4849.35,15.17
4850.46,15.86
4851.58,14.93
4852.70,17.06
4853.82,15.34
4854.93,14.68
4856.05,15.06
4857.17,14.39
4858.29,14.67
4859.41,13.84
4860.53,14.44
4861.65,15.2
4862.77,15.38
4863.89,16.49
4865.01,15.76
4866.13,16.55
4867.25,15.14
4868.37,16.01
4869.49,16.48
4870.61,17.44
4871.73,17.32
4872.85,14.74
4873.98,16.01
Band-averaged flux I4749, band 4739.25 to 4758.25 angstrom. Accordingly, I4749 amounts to 11.7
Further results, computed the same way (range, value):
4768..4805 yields 13.7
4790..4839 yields 13.7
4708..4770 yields 12.3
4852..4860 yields 15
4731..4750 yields 11.7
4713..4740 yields 12.7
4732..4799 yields 12.7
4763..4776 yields 12.7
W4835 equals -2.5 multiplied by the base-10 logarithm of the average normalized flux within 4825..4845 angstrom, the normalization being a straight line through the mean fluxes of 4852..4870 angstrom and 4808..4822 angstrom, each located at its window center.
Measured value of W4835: 0.02 mag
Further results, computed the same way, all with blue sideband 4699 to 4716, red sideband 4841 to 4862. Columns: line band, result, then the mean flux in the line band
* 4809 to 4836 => 0.083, 13.4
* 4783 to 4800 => 0.027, 13.6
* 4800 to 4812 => -0.034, 14.7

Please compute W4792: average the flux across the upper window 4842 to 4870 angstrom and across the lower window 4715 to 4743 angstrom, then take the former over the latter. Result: 1.22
